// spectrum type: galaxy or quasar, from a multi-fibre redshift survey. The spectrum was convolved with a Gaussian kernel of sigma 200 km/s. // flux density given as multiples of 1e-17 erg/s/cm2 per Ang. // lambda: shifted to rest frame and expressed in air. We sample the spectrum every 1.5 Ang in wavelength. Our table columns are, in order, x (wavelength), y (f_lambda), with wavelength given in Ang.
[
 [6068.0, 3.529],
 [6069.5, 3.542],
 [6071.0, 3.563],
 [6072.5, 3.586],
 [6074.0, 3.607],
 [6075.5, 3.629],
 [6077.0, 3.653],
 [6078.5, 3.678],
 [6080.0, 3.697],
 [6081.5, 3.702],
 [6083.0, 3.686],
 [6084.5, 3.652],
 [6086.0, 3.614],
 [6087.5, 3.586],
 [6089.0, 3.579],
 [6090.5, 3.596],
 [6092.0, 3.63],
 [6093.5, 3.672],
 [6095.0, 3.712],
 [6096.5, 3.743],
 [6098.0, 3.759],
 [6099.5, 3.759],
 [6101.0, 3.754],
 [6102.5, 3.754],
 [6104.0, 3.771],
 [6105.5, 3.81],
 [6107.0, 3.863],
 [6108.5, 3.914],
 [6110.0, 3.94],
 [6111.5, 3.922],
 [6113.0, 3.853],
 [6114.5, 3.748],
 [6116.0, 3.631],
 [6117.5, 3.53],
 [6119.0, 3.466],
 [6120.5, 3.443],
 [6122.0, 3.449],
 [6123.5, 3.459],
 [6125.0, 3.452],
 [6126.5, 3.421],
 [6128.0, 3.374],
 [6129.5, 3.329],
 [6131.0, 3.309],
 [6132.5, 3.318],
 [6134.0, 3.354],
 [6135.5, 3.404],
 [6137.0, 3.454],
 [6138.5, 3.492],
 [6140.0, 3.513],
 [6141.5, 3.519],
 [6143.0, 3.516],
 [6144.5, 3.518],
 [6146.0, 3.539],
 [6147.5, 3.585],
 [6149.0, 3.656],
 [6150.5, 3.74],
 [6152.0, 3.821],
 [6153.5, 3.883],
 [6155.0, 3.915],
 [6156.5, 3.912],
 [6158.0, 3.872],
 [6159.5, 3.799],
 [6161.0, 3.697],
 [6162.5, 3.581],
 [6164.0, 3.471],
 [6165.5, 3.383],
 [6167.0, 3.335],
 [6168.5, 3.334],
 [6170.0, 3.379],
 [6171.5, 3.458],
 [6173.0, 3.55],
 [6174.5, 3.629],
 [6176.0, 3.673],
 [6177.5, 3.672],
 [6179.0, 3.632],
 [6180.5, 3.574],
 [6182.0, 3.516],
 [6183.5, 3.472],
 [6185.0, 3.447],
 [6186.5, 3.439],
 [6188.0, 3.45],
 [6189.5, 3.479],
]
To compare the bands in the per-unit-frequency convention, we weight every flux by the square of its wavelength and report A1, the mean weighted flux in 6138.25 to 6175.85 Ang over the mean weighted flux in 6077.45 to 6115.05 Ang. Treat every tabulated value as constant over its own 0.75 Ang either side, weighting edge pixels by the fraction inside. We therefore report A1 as 0.98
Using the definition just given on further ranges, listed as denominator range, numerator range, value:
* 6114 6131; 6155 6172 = 1.05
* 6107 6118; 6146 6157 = 1.00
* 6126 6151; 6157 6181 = 1.04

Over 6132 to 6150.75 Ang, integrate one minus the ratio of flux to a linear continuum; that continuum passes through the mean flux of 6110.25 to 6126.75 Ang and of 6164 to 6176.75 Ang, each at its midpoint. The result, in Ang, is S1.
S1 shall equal 0.18 Ang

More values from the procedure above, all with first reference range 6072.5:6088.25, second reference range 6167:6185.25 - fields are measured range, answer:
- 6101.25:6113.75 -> -0.82 Ang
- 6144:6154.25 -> -0.36 Ang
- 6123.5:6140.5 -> 0.84 Ang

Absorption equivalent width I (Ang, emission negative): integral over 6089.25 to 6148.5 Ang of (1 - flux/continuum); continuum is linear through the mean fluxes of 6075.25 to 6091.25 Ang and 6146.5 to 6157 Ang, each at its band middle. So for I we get 1.8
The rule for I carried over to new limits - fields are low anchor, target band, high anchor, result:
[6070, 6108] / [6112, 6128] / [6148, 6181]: 0.5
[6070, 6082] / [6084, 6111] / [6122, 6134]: -1.5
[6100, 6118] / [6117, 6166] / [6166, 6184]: 1.4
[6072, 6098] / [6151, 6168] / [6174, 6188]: -0.6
